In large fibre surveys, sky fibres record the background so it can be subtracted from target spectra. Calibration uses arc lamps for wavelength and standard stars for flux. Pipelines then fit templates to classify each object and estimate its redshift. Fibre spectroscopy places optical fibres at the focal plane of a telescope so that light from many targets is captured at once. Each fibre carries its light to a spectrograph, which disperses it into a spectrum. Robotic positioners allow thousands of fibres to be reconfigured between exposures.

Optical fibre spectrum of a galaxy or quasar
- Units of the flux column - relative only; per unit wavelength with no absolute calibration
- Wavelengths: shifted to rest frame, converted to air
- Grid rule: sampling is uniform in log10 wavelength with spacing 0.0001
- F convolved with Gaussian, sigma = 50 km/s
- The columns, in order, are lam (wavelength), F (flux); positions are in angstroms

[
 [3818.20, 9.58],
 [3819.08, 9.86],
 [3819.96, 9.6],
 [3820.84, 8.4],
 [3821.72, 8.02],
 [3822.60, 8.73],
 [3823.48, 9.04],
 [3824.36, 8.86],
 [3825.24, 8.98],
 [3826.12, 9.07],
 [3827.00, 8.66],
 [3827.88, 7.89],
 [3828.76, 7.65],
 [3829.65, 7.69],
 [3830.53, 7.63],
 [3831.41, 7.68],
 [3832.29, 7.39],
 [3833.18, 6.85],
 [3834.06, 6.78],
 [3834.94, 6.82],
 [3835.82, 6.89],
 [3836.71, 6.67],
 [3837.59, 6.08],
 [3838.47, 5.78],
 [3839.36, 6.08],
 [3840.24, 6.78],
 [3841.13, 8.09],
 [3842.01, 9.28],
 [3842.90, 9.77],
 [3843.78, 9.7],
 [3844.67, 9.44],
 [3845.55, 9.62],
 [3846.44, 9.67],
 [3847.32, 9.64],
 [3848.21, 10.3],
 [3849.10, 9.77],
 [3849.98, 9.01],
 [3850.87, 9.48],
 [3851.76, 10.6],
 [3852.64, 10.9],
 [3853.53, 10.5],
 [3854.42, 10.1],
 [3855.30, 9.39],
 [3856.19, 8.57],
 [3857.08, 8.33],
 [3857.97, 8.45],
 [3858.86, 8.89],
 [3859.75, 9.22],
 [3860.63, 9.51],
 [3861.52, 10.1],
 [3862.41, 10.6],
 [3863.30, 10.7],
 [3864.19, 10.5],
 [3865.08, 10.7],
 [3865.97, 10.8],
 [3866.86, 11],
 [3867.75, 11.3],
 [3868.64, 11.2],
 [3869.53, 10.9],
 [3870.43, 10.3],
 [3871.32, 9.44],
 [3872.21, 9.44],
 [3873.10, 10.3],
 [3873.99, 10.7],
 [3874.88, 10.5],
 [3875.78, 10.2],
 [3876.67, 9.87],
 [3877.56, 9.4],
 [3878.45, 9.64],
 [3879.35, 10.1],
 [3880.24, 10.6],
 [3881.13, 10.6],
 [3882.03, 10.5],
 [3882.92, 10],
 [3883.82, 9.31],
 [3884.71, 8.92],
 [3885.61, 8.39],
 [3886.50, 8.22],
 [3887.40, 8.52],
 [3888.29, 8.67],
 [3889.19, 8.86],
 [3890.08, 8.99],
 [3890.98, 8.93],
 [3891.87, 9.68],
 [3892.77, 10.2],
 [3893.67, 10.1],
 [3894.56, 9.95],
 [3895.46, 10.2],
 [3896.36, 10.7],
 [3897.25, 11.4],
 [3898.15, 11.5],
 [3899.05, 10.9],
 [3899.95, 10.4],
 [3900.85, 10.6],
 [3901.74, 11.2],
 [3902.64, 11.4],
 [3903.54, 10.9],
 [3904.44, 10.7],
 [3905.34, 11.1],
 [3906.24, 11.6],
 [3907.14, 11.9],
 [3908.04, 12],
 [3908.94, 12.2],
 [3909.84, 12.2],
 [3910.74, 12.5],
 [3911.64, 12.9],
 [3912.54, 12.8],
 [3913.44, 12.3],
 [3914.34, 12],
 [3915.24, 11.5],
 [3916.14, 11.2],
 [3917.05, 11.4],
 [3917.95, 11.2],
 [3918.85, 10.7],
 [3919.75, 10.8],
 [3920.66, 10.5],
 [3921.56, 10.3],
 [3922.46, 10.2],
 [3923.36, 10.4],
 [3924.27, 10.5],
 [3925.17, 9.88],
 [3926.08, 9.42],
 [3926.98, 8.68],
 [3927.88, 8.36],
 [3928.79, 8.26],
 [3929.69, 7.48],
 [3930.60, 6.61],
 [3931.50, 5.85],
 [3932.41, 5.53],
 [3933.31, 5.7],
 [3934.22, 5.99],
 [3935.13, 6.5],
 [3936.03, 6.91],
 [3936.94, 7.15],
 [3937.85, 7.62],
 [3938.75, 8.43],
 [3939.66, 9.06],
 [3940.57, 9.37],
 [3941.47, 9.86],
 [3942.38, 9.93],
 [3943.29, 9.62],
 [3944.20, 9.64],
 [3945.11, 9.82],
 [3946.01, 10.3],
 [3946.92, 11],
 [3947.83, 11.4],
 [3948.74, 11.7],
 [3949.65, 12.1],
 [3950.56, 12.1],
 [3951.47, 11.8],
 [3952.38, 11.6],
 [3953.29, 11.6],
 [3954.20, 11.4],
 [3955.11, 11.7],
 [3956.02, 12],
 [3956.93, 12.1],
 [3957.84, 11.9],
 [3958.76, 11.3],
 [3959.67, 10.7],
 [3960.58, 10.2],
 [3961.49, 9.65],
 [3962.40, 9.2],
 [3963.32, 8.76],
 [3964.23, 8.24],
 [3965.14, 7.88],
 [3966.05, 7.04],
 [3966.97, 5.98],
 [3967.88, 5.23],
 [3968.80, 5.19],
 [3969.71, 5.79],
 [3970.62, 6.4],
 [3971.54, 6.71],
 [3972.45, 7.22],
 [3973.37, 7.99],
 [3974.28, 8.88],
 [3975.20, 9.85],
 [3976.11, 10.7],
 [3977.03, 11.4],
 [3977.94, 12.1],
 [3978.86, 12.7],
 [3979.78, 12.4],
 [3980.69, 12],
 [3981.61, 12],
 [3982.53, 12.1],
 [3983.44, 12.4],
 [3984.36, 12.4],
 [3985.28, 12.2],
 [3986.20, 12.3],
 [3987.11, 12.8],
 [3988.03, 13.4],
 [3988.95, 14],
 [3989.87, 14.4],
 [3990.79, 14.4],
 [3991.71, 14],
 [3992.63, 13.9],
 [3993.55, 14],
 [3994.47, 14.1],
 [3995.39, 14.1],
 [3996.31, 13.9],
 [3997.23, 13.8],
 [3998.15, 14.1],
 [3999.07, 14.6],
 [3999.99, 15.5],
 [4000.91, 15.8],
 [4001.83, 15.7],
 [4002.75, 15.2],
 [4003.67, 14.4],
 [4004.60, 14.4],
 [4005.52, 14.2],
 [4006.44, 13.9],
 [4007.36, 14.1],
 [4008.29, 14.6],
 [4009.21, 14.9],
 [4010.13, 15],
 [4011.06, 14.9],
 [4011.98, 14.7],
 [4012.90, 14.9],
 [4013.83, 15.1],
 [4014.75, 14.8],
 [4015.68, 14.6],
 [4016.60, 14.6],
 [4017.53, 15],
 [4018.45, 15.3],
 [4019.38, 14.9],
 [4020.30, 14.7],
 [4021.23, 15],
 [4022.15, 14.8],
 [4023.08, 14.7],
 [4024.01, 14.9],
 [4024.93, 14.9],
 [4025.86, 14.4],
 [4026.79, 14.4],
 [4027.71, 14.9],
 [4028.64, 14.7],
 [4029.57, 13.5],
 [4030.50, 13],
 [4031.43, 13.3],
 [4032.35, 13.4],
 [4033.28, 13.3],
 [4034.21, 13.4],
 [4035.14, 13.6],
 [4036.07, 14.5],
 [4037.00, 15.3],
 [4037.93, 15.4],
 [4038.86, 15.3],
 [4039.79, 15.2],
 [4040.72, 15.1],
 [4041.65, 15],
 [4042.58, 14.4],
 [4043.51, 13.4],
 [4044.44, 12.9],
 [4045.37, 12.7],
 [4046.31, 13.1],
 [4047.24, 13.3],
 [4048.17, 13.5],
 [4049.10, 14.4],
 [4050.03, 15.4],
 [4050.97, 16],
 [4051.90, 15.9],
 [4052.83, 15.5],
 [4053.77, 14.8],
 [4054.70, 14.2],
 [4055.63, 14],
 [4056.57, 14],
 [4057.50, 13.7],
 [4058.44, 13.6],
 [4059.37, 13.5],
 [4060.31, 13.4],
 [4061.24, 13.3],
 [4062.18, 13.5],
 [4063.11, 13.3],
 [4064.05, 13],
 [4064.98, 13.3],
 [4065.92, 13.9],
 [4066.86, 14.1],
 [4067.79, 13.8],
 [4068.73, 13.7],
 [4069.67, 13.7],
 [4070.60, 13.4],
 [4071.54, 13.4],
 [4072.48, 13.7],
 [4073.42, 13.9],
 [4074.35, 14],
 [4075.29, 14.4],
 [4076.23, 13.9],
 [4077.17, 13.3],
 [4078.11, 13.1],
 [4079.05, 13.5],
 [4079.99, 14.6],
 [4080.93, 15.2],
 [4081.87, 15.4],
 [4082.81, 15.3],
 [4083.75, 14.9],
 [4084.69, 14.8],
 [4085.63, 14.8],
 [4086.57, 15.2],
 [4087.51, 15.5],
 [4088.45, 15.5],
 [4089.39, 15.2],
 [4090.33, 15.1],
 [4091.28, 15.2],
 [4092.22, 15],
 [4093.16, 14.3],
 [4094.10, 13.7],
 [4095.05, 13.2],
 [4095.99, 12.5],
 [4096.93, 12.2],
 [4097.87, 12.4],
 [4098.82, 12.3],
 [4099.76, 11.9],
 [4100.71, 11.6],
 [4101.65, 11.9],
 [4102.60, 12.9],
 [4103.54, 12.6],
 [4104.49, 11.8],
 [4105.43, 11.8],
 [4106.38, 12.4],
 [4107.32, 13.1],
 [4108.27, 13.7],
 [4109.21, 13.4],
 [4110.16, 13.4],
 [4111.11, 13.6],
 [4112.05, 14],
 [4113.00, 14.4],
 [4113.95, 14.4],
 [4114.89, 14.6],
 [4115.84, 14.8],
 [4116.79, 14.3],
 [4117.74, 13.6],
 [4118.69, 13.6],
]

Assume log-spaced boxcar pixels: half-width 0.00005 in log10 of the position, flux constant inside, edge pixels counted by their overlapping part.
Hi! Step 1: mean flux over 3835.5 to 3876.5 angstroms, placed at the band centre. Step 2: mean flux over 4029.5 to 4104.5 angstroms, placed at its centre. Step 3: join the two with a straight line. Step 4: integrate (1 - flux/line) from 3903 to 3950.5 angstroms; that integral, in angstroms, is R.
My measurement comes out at 4.3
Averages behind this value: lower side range 9.47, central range 9.94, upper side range 13.9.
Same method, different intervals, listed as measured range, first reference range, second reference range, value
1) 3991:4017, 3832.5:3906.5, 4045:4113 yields -4.8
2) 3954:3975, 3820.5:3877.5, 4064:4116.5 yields 4.8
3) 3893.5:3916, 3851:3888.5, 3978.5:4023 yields -0.8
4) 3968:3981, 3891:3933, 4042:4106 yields 2.9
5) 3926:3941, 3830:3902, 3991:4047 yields 5.4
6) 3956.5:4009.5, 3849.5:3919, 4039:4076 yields 3.4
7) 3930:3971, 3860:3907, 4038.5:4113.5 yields 8.6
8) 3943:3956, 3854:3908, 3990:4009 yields 1.5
